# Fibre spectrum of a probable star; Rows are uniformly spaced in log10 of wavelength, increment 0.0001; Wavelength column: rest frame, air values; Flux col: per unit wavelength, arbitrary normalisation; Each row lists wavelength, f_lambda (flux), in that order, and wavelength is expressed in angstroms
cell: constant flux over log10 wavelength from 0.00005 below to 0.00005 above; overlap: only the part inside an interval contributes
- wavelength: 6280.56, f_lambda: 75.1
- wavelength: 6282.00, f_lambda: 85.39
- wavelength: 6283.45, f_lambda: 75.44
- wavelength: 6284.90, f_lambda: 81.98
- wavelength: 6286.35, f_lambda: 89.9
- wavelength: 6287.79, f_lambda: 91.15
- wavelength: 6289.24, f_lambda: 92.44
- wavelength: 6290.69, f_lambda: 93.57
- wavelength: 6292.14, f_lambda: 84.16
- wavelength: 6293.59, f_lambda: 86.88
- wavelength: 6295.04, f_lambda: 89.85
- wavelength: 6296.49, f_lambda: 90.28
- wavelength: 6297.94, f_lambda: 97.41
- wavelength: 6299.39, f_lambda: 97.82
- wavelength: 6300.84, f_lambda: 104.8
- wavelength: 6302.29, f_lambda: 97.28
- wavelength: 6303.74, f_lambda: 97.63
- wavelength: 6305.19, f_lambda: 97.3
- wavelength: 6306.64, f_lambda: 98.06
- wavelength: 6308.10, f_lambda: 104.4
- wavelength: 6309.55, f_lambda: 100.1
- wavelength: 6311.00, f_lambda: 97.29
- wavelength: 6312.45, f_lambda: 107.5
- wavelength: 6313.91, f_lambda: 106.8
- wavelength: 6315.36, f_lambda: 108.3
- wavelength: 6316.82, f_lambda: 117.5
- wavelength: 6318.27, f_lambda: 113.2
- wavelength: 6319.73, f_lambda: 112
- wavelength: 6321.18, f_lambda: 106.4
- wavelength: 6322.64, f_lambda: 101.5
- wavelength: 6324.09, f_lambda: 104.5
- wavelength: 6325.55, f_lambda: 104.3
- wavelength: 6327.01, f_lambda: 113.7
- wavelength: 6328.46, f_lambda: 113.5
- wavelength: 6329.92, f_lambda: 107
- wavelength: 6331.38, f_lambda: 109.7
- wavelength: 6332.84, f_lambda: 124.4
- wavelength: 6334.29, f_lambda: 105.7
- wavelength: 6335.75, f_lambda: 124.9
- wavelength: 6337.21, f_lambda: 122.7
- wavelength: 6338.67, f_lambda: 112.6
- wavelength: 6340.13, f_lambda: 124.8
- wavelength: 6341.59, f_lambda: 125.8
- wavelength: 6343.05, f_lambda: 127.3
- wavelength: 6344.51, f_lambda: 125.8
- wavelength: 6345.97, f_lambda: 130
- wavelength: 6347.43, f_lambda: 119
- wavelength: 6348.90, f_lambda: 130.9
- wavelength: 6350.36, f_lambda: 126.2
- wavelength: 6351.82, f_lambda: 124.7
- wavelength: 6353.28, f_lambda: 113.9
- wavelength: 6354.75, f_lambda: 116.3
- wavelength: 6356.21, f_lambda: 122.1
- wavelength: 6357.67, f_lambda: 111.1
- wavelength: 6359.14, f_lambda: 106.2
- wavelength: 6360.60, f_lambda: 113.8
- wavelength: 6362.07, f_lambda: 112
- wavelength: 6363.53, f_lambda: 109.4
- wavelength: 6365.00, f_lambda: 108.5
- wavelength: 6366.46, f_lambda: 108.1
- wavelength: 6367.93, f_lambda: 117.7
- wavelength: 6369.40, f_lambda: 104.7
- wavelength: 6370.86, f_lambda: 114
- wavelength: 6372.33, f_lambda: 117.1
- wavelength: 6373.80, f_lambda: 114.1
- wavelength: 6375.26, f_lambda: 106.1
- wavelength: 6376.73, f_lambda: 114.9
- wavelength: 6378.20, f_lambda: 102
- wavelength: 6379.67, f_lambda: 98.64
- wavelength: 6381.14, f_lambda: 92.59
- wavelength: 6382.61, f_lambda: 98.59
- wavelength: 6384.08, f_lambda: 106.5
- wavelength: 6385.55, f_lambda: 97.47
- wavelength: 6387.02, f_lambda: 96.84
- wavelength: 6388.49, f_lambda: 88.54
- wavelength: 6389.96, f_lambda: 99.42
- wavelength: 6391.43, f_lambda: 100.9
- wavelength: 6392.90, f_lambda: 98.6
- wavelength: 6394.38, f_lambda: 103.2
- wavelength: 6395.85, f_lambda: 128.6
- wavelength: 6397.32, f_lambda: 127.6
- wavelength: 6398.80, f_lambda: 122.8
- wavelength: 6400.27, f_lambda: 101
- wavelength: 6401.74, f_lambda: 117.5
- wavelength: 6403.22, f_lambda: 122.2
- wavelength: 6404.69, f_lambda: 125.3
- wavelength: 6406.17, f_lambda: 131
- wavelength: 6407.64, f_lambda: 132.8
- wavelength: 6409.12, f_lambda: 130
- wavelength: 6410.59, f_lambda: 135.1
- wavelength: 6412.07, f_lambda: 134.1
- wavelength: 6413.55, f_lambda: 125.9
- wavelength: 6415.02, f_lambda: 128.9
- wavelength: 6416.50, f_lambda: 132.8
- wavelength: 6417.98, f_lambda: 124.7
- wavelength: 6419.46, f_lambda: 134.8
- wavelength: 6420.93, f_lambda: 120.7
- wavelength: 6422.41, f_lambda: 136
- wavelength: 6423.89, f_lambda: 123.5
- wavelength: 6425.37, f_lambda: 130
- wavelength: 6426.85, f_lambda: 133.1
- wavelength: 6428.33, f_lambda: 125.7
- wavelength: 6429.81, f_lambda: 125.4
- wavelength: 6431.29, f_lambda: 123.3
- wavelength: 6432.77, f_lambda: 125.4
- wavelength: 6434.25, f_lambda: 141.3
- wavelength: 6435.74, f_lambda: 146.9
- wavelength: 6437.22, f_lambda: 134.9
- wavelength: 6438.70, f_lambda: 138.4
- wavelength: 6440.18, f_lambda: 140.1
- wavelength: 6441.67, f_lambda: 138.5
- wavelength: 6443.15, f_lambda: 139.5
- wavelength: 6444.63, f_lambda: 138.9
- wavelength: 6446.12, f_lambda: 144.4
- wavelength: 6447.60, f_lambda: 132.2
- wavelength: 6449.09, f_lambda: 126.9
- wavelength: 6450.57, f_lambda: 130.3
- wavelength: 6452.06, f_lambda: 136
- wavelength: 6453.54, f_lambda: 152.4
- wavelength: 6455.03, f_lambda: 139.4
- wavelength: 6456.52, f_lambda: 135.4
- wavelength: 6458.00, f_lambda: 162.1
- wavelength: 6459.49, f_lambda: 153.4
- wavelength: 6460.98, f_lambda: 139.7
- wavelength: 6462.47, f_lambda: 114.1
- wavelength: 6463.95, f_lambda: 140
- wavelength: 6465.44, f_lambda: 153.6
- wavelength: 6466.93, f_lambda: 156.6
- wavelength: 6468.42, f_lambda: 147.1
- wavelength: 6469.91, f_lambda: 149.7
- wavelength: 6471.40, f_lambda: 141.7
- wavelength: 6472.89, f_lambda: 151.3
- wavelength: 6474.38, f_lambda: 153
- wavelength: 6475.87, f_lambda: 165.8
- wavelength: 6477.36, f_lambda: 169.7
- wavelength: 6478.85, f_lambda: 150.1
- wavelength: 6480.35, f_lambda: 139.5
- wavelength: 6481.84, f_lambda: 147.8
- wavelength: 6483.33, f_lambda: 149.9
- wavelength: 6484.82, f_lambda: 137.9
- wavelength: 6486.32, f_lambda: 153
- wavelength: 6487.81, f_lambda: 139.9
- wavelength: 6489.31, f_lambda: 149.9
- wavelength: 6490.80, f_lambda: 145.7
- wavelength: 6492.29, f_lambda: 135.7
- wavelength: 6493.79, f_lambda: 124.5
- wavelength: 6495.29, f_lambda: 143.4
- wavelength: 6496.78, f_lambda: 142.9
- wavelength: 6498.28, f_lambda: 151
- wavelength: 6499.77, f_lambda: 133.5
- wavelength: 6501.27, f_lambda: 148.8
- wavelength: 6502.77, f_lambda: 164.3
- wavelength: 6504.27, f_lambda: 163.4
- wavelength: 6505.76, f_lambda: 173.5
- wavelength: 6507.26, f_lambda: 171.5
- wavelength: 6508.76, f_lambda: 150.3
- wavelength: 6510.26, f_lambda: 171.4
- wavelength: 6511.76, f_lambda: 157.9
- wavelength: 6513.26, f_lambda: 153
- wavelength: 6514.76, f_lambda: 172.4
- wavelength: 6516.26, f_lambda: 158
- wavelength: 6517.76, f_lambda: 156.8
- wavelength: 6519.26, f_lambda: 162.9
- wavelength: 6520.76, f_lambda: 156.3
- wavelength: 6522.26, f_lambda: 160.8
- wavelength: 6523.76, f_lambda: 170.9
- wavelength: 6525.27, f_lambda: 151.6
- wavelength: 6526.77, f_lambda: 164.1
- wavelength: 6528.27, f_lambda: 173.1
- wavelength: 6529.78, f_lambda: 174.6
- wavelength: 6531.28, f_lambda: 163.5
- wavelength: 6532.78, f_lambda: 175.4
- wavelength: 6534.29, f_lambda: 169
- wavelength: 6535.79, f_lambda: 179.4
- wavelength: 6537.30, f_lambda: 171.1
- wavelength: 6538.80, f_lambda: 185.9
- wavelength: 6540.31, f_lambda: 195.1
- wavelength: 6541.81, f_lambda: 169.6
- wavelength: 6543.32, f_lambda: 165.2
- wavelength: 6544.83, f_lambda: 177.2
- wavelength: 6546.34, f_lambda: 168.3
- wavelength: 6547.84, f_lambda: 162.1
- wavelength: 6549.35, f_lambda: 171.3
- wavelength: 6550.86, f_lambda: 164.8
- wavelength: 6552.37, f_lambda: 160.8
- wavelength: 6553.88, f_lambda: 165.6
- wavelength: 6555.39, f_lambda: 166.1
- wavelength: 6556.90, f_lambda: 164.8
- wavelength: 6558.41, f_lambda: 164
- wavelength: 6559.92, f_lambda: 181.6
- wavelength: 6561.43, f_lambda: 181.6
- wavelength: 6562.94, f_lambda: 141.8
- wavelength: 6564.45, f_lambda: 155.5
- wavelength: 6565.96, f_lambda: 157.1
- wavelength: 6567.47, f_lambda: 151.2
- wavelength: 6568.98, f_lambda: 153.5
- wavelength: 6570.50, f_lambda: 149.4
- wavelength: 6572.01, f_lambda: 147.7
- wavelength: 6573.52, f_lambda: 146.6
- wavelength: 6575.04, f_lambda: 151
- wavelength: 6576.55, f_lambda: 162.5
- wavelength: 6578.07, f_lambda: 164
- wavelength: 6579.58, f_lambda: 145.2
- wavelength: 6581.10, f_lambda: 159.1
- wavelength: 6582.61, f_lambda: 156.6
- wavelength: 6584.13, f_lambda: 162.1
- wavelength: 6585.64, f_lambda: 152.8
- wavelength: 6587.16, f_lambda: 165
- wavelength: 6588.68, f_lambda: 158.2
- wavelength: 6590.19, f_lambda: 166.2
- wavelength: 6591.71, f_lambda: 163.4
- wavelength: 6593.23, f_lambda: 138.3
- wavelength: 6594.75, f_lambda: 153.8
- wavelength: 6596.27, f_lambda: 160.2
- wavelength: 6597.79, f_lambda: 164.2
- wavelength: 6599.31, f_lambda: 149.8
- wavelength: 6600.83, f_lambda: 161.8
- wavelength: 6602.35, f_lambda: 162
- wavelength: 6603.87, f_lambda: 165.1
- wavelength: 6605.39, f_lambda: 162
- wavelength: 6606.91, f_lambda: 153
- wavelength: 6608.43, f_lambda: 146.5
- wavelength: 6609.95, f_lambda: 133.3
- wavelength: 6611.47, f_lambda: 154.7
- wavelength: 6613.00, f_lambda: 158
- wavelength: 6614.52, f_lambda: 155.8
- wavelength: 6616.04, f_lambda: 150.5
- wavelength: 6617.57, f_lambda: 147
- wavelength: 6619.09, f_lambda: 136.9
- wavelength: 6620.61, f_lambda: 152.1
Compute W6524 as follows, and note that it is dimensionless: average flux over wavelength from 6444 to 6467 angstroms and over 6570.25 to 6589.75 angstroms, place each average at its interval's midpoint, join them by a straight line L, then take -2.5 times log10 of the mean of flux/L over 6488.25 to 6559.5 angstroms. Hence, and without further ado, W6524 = -0.09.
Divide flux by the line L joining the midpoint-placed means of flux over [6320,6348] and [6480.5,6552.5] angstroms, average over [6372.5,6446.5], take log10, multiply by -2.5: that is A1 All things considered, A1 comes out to 0.11 mag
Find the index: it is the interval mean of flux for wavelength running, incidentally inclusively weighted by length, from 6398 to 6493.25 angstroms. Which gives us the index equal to 138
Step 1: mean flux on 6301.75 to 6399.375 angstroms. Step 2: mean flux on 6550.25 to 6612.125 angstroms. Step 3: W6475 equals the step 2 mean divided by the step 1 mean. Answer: 1.4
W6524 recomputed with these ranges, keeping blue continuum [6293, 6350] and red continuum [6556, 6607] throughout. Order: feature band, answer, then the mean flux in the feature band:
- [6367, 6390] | 0.150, 104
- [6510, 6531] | -0.114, 163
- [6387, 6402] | 0.143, 108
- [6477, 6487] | -0.071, 149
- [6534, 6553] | -0.145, 172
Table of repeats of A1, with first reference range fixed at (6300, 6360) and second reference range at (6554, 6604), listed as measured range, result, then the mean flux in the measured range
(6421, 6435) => 0.015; 129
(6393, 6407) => 0.057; 119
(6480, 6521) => -0.060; 152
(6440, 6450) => -0.026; 137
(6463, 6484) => -0.089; 151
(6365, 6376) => 0.080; 112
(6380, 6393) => 0.249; 97.7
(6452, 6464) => -0.045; 142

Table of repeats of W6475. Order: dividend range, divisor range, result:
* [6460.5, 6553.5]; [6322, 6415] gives 1.38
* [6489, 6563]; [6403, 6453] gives 1.23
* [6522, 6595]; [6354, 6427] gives 1.41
